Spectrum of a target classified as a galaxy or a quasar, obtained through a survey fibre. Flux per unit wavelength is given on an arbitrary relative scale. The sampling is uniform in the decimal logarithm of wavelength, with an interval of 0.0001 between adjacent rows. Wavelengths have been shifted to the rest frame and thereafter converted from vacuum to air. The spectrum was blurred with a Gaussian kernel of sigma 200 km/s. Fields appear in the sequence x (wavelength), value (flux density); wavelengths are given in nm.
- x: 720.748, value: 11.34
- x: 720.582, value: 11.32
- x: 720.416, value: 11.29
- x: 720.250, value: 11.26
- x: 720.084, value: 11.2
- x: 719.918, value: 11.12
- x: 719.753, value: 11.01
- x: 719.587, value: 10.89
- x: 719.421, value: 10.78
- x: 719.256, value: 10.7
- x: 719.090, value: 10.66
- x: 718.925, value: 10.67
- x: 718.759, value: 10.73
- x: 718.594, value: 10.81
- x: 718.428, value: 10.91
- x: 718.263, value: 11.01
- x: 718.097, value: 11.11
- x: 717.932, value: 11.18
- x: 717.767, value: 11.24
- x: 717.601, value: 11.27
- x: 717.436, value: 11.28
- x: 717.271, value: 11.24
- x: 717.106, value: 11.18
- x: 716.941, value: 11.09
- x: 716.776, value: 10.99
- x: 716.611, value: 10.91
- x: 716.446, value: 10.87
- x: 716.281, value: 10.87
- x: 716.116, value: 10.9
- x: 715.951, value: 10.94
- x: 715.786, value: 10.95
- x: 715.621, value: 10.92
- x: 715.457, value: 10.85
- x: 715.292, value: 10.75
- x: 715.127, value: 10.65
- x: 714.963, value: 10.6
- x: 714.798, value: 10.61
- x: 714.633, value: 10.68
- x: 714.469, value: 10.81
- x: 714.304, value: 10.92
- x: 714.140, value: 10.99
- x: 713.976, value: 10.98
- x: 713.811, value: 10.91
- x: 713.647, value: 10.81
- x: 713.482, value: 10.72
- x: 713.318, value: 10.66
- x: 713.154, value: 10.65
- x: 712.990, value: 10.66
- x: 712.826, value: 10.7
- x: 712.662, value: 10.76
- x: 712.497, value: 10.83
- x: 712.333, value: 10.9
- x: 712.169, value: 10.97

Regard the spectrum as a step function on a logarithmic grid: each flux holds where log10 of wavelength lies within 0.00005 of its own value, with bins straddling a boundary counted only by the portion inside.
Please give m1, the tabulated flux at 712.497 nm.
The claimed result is 10.83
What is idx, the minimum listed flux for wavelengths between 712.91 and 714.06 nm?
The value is 10.65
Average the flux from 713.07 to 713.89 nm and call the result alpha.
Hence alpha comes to 10.8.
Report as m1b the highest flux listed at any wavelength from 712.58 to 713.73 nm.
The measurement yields 10.81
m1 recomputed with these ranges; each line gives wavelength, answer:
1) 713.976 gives 10.98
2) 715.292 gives 10.75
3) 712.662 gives 10.76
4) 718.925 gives 10.67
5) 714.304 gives 10.92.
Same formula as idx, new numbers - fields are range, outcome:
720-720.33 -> 11.2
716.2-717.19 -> 10.87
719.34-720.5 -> 10.78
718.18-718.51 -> 10.91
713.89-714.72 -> 10.68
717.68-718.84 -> 10.73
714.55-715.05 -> 10.6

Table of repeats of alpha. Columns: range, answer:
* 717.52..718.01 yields 11.2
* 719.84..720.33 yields 11.2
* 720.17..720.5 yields 11.3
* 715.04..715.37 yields 10.7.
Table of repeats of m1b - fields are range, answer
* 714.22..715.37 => 10.92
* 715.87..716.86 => 10.99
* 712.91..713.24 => 10.66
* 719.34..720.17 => 11.2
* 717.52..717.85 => 11.27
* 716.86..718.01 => 11.28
